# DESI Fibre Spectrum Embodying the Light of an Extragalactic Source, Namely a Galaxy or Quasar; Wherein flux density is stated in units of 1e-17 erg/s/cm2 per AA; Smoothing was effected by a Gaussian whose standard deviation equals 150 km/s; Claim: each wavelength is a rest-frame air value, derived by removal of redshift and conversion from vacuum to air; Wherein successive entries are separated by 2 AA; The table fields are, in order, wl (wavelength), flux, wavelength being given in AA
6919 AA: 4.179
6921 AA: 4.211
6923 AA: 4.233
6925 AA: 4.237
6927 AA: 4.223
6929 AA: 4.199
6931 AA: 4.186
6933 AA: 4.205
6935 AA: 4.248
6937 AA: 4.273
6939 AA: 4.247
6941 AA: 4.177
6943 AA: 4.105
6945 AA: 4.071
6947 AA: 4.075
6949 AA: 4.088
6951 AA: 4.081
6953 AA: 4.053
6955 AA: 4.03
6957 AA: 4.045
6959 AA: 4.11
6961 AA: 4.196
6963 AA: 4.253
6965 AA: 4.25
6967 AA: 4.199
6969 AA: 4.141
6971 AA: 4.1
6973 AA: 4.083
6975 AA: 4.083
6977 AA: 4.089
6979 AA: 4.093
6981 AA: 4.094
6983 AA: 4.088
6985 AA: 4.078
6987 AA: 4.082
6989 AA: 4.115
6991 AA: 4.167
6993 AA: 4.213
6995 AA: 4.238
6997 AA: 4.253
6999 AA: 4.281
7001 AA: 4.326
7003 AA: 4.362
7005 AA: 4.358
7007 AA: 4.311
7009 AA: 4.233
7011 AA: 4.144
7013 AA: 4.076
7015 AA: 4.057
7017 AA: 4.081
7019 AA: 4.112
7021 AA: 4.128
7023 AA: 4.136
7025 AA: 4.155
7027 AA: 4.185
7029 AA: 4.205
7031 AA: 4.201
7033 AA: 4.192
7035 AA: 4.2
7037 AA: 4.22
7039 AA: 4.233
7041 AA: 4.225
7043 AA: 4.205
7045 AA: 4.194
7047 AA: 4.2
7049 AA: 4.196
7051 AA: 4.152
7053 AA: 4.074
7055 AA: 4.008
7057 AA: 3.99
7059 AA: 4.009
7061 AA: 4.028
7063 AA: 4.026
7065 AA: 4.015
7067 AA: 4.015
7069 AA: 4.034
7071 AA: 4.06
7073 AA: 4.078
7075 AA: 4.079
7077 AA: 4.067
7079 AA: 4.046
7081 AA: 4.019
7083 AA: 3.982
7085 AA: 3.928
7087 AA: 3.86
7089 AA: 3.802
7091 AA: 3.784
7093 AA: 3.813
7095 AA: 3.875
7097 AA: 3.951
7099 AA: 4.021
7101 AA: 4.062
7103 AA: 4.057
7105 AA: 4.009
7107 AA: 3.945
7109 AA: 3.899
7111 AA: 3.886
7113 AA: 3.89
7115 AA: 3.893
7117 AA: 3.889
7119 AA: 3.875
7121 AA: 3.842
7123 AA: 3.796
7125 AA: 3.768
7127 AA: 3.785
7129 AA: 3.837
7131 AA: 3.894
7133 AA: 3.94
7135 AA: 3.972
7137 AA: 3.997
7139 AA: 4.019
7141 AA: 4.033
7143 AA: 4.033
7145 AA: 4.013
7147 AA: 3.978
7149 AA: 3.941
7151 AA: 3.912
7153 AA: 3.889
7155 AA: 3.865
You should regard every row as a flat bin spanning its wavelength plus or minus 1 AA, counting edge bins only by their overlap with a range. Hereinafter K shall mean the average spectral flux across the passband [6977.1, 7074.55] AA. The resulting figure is 4.15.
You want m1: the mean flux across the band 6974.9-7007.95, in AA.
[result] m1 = 4.19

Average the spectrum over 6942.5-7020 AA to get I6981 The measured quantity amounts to 4.15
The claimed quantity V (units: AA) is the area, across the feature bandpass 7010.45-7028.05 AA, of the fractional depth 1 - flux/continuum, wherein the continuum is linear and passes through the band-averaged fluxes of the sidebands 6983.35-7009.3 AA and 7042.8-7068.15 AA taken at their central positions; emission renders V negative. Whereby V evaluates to 0.2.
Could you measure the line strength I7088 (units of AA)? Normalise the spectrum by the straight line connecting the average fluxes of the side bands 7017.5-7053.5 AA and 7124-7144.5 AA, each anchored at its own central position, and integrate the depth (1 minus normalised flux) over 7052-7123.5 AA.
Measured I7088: 1.5 AA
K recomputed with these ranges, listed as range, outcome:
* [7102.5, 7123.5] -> 3.91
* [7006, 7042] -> 4.17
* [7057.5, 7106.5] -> 3.98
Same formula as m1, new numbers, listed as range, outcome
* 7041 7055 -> 4.16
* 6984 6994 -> 4.13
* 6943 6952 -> 4.08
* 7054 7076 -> 4.03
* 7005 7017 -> 4.17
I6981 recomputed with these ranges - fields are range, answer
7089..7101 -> 3.9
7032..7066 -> 4.13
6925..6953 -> 4.17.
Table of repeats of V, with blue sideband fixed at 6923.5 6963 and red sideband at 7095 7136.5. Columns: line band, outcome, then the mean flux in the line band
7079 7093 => 0.2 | 3.9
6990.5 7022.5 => -1.1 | 4.21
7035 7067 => -0.9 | 4.12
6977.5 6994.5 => -0.1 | 4.12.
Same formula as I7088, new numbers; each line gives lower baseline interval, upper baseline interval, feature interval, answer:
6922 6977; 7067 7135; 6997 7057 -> -2.2 AA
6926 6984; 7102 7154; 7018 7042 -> -0.8 AA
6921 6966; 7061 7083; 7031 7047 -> -0.5 AA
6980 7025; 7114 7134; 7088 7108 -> -0.1 AA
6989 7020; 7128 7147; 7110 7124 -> 0.5 AA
